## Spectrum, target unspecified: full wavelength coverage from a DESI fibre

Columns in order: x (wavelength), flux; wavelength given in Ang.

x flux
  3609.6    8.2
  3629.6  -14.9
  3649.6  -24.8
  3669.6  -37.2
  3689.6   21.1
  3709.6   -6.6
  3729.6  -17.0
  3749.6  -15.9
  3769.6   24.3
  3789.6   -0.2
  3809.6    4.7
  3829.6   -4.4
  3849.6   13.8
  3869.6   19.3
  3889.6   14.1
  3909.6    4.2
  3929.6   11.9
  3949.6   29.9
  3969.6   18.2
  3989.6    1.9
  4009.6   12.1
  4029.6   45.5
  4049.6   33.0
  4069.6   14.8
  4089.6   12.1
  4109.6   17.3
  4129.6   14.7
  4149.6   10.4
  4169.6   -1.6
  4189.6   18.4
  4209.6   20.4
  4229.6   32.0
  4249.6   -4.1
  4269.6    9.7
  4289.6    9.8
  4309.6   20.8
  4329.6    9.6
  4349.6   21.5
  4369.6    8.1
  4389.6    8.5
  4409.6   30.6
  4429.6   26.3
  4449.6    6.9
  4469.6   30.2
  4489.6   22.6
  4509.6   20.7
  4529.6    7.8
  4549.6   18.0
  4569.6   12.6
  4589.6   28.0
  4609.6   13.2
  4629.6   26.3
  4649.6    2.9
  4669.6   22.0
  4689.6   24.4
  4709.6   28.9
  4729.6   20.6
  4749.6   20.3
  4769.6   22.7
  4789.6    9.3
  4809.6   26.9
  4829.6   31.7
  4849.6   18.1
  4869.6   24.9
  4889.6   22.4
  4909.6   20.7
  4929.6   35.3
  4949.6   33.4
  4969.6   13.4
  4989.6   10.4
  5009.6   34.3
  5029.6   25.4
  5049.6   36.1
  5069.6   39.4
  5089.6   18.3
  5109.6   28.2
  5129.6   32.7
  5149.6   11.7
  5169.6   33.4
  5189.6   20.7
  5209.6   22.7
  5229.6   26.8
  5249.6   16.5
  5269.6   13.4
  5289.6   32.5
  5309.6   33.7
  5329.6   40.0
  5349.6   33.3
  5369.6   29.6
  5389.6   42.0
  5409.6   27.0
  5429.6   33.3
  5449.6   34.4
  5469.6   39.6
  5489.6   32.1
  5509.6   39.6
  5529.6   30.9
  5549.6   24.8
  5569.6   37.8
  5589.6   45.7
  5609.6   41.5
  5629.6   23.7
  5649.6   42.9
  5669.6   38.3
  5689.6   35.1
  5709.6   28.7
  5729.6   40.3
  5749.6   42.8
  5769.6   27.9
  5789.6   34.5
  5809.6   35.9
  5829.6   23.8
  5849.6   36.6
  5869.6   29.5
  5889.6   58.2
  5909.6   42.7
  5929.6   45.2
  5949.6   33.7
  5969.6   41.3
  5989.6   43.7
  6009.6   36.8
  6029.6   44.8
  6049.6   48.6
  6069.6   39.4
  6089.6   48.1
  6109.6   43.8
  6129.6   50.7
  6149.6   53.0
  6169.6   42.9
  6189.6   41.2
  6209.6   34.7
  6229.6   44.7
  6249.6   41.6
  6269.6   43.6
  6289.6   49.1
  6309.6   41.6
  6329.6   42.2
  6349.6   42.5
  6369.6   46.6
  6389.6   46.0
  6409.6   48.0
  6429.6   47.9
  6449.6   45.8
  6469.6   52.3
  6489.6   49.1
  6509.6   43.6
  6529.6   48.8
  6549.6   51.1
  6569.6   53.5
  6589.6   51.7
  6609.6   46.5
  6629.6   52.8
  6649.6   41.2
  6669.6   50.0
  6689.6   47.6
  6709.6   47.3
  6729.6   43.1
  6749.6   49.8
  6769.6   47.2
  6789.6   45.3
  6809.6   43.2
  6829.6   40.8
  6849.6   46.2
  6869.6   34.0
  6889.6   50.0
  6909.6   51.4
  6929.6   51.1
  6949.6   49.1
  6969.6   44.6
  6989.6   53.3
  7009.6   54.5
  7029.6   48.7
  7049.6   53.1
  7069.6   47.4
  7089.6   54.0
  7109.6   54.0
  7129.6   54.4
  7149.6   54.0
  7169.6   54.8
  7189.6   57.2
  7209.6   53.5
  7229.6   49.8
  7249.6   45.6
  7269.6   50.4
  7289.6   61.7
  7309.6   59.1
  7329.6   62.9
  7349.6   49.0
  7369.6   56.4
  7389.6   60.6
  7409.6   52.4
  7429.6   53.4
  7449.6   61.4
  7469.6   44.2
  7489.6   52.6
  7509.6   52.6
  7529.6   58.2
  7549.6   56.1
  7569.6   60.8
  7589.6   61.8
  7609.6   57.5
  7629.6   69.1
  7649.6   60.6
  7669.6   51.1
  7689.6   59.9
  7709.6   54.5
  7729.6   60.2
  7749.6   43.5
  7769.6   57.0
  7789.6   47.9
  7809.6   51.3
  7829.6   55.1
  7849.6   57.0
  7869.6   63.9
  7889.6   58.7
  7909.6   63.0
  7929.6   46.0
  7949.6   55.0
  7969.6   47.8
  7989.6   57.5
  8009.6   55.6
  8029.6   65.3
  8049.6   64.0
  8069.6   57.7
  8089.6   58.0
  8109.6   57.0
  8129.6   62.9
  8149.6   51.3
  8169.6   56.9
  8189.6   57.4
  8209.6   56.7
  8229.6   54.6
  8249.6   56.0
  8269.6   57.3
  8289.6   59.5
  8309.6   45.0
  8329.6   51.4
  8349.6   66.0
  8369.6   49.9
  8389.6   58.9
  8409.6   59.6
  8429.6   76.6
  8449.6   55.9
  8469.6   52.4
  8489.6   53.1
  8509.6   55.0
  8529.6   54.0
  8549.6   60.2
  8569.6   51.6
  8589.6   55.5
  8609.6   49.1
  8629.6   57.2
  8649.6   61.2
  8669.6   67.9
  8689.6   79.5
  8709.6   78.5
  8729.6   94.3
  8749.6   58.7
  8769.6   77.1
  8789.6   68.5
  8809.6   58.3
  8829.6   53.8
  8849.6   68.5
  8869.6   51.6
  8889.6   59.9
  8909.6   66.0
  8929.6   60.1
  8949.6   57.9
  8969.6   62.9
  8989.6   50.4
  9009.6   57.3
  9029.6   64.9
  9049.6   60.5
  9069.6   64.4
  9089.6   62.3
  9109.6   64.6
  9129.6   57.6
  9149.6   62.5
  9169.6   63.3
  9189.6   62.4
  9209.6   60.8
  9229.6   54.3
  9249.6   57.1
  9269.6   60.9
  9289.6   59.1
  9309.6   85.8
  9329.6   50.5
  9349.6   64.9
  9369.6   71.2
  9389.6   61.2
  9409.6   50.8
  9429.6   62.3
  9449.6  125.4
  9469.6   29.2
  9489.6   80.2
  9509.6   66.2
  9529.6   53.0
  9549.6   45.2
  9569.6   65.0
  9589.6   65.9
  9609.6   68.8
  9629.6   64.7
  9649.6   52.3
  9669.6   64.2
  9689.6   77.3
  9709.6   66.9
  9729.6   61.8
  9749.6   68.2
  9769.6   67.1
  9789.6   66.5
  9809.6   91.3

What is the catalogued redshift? 0.325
